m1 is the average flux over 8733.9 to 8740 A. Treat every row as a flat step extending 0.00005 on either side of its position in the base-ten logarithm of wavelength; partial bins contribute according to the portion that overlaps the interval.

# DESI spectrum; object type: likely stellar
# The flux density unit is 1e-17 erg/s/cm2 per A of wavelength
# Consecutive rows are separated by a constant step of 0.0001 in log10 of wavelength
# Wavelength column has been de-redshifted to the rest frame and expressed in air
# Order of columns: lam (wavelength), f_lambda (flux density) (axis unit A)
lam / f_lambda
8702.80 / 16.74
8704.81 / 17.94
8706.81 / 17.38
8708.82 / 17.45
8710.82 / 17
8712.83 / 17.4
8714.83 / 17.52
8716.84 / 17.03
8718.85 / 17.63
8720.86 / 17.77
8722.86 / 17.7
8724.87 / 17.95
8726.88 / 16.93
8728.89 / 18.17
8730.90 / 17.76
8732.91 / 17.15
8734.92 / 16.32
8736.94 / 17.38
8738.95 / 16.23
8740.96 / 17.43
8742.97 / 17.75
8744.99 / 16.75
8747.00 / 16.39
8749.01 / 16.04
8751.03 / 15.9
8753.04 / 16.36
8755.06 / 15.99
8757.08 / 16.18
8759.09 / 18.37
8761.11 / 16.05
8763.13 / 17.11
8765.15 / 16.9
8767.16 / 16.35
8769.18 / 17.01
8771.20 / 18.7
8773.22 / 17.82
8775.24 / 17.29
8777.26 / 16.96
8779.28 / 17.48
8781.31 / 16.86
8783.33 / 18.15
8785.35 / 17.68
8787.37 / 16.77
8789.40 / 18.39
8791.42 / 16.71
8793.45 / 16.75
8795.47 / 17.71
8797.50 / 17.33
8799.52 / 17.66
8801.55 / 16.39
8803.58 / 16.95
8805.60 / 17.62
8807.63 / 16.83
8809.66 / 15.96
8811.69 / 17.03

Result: 16.6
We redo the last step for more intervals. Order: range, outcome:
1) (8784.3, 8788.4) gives 17.2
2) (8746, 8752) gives 16.1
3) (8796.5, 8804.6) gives 17.1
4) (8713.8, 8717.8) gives 17.3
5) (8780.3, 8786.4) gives 17.6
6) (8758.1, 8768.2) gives 17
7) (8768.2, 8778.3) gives 17.6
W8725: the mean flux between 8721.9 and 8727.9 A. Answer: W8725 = 17.5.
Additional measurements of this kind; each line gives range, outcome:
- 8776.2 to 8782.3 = 17.1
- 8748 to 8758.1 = 16.1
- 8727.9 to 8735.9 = 17.4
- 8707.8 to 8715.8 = 17.3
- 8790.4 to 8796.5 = 17.1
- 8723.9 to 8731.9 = 17.7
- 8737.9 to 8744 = 17.1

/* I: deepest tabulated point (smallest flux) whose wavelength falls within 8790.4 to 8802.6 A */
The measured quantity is 16.39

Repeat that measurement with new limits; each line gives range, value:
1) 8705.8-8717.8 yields 17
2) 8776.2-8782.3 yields 16.86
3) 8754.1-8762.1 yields 15.99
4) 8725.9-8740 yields 16.23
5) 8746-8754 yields 15.9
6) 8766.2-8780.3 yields 16.35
